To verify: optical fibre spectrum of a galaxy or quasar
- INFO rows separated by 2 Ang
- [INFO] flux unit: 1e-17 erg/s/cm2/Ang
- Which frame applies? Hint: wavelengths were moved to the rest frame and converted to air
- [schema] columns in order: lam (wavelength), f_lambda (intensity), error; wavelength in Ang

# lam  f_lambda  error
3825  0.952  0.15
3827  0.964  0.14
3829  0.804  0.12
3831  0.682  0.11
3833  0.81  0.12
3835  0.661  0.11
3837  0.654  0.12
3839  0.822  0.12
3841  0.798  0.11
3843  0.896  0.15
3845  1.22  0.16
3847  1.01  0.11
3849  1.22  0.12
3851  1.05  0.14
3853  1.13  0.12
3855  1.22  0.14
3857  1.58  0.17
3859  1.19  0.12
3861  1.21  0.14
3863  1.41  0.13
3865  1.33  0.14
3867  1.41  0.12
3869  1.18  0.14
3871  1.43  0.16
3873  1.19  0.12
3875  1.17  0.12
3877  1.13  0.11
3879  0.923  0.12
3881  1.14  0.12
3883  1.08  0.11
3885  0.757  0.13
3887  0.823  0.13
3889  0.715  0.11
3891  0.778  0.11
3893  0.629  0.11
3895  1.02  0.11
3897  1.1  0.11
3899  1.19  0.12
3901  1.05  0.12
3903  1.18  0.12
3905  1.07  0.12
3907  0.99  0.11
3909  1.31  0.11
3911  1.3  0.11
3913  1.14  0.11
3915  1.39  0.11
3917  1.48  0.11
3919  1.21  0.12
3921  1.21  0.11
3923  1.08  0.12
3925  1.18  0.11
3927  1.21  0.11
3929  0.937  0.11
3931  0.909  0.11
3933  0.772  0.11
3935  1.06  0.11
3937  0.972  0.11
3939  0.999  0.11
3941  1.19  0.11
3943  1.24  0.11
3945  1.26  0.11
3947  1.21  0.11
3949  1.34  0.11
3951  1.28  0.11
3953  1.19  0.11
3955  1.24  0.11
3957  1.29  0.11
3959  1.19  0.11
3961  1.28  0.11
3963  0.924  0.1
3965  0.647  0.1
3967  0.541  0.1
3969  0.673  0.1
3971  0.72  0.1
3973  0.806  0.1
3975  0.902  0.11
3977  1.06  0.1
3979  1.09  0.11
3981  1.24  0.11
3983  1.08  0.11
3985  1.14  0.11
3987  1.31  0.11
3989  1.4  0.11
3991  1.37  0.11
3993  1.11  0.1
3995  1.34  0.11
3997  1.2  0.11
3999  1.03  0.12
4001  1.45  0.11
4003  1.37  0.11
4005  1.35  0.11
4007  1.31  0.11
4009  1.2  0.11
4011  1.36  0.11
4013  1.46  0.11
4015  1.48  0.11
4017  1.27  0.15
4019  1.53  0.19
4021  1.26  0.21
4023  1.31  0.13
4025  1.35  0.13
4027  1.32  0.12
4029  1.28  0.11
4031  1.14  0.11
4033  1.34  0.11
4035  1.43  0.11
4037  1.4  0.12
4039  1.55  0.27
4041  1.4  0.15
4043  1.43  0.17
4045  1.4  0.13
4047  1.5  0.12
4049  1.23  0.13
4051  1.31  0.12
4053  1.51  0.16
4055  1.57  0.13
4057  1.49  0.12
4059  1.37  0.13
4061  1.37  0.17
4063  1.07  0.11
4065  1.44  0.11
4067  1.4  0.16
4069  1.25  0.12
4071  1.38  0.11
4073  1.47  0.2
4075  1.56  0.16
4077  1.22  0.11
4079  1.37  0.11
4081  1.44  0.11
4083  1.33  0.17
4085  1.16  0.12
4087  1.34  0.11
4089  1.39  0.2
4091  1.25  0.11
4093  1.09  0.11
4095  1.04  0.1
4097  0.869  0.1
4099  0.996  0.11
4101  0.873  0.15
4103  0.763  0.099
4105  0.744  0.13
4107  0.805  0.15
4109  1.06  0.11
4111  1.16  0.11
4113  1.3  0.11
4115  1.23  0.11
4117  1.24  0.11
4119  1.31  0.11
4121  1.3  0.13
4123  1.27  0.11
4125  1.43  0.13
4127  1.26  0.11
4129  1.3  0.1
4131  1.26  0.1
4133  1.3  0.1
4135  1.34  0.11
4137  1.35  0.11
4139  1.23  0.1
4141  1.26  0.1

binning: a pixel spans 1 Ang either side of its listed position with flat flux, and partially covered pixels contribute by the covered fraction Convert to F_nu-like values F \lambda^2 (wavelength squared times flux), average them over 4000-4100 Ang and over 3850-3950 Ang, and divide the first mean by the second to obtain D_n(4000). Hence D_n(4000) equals 1.28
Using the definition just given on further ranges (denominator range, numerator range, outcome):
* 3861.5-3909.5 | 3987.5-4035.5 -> 1.30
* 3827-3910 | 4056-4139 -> 1.32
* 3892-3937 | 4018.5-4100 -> 1.29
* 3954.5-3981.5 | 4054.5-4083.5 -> 1.51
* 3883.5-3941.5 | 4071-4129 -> 1.24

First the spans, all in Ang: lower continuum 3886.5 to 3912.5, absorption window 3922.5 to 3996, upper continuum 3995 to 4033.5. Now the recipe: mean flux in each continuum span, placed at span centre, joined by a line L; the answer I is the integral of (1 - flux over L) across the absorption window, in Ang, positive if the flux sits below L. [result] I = 5.4 Ang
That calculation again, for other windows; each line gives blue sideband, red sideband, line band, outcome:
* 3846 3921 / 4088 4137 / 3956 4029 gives -2.0 Ang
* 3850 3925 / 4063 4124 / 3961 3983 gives 5.2 Ang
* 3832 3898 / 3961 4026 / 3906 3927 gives -2.5 Ang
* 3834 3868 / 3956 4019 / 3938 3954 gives -1.0 Ang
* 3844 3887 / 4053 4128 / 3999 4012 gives -1.1 Ang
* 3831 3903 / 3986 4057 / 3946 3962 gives -0.4 Ang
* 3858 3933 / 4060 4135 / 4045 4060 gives -2.9 Ang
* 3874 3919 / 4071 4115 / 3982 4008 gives -3.6 Ang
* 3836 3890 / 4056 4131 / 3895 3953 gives -0.9 Ang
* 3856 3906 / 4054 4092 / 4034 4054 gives -1.4 Ang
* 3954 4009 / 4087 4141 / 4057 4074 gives -3.0 Ang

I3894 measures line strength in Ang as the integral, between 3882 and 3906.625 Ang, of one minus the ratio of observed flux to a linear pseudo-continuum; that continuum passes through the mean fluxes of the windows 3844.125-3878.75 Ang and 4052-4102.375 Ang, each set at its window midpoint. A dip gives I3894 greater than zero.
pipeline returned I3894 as 5.8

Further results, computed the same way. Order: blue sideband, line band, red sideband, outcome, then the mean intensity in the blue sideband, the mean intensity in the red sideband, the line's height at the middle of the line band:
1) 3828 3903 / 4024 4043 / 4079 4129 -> -4.0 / 1.04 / 1.16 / 1.12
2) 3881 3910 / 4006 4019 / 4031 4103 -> -1.7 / 0.984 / 1.31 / 1.21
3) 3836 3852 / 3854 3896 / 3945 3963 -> -3.3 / 0.959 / 1.23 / 1.04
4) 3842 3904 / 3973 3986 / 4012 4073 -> 2.2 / 1.11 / 1.38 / 1.28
